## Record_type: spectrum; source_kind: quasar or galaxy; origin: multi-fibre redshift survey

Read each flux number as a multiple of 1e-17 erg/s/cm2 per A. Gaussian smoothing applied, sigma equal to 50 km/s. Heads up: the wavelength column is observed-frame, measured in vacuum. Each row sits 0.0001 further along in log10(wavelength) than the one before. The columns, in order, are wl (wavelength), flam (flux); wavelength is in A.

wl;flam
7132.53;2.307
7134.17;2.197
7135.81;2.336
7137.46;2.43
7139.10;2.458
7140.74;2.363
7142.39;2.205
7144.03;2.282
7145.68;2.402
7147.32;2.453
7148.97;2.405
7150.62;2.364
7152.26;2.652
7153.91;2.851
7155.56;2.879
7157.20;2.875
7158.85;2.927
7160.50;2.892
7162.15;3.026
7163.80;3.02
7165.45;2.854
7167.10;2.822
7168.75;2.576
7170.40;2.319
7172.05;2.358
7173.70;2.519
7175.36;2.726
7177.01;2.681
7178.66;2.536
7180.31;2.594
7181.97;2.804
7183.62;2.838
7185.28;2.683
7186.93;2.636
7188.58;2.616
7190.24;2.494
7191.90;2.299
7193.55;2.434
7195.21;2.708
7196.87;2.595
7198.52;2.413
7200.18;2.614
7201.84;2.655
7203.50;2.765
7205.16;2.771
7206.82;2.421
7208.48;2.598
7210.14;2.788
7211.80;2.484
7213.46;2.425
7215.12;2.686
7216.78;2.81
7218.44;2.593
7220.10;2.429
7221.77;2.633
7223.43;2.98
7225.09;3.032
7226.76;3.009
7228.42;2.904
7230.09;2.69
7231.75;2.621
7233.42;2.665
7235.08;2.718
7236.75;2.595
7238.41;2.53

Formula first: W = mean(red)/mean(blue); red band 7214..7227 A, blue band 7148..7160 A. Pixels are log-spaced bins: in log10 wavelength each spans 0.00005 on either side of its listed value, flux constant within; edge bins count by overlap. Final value 1.02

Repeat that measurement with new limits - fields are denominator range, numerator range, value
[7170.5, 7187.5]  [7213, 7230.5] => 1.05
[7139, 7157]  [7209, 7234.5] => 1.09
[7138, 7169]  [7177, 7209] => 0.98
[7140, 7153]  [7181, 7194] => 1.09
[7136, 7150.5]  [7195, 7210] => 1.10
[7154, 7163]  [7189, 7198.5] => 0.86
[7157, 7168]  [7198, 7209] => 0.89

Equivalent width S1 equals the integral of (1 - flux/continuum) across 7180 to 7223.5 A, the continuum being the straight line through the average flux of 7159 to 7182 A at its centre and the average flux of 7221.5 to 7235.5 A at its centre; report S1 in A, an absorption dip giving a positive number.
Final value 2.3 A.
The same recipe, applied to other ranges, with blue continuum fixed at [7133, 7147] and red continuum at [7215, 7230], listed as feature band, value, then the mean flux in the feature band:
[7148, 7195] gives -3.0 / 2.67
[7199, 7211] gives 0.2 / 2.65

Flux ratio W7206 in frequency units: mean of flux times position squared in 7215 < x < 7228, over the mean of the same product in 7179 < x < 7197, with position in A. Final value 1.08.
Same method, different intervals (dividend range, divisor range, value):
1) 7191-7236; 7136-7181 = 1.04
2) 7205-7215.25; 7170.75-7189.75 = 0.99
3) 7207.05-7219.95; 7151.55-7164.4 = 0.92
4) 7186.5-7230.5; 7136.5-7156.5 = 1.09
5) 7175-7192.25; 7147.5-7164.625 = 0.96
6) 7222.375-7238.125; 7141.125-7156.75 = 1.14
